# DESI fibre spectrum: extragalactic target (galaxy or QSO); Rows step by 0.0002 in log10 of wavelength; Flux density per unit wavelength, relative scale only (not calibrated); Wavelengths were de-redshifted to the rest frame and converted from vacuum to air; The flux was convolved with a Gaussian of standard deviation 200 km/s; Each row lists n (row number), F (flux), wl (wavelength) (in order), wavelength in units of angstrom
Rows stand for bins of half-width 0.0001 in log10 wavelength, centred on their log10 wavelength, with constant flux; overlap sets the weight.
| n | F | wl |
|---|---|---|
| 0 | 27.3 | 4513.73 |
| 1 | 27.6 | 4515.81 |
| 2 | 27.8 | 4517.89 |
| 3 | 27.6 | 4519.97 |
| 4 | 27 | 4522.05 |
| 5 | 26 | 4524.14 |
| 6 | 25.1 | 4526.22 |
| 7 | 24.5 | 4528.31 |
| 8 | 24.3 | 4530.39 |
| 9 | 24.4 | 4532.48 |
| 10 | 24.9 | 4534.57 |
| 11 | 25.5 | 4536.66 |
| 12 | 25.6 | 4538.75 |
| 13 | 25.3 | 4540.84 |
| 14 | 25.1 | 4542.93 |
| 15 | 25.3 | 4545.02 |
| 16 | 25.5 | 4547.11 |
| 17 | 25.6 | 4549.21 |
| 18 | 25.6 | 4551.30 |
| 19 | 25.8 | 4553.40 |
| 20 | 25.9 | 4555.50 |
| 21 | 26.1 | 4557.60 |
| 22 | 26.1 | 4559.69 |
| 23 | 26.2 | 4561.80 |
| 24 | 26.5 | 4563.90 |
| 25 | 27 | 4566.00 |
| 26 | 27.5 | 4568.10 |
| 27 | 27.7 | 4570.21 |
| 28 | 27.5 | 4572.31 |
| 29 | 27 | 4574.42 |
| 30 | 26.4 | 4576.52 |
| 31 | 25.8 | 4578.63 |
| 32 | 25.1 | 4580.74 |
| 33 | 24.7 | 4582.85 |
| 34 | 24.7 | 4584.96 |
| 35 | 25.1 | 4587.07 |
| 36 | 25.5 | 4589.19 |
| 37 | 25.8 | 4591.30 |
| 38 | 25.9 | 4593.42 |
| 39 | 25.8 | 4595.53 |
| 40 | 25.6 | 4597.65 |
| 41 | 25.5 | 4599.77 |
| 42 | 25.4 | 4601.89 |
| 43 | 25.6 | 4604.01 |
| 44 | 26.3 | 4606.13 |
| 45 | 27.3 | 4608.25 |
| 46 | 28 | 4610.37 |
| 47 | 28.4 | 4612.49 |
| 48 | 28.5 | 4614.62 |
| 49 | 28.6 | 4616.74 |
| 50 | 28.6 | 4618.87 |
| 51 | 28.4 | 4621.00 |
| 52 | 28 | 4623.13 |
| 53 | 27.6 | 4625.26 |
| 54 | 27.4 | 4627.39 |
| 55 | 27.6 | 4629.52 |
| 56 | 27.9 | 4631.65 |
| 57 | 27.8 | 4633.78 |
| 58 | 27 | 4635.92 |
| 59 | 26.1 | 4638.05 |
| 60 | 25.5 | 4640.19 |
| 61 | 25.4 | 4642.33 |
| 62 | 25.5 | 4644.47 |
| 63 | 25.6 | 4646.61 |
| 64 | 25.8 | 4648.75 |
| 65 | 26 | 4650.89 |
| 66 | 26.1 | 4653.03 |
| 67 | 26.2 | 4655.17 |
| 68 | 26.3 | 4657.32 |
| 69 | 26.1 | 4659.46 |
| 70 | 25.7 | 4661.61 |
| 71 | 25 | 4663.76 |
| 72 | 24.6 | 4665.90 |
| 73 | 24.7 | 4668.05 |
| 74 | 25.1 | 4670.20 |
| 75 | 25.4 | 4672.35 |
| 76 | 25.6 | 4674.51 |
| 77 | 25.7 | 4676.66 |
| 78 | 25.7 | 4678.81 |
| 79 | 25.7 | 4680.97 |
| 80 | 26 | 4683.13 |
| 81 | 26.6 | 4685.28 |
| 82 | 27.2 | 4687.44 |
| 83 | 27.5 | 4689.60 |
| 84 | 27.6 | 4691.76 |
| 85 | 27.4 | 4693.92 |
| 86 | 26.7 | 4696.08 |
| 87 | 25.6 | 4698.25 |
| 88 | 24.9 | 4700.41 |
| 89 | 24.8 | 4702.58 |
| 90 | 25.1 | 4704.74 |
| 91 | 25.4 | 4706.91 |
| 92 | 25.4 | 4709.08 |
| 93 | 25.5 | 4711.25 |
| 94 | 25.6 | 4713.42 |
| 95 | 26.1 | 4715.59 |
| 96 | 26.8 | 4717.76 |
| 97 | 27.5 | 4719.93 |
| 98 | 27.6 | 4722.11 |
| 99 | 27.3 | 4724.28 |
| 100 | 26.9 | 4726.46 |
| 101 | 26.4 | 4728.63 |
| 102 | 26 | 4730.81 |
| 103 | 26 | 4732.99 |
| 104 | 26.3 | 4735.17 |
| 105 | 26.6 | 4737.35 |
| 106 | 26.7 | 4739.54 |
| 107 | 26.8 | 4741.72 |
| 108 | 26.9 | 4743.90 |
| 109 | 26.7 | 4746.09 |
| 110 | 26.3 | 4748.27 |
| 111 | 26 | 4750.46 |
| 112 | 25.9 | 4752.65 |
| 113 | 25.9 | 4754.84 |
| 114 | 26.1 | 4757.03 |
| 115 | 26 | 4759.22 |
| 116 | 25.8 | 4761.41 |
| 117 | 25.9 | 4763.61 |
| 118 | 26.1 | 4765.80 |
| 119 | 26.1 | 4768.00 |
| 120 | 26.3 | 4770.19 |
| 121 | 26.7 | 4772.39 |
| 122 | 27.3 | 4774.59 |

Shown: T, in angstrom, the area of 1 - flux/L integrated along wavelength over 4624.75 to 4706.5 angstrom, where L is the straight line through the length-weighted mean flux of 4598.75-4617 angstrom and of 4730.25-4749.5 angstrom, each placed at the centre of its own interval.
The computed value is 2.1 angstrom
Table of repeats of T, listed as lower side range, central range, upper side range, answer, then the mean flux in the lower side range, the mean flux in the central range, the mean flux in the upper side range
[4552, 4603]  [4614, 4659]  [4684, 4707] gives -1.32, 26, 26.9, 26.3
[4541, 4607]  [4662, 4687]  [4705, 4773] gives 0.60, 25.9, 25.5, 26.3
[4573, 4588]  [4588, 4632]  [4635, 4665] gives -2.23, 25.6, 27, 25.9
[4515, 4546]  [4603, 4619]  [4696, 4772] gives -1.06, 25.7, 27.6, 26.2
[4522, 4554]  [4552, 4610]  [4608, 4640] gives 0.93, 25.3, 26.1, 27.8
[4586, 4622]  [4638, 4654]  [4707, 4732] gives 0.53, 26.7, 25.7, 26.4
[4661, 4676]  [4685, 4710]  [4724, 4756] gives -0.50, 25.2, 26.2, 26.4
